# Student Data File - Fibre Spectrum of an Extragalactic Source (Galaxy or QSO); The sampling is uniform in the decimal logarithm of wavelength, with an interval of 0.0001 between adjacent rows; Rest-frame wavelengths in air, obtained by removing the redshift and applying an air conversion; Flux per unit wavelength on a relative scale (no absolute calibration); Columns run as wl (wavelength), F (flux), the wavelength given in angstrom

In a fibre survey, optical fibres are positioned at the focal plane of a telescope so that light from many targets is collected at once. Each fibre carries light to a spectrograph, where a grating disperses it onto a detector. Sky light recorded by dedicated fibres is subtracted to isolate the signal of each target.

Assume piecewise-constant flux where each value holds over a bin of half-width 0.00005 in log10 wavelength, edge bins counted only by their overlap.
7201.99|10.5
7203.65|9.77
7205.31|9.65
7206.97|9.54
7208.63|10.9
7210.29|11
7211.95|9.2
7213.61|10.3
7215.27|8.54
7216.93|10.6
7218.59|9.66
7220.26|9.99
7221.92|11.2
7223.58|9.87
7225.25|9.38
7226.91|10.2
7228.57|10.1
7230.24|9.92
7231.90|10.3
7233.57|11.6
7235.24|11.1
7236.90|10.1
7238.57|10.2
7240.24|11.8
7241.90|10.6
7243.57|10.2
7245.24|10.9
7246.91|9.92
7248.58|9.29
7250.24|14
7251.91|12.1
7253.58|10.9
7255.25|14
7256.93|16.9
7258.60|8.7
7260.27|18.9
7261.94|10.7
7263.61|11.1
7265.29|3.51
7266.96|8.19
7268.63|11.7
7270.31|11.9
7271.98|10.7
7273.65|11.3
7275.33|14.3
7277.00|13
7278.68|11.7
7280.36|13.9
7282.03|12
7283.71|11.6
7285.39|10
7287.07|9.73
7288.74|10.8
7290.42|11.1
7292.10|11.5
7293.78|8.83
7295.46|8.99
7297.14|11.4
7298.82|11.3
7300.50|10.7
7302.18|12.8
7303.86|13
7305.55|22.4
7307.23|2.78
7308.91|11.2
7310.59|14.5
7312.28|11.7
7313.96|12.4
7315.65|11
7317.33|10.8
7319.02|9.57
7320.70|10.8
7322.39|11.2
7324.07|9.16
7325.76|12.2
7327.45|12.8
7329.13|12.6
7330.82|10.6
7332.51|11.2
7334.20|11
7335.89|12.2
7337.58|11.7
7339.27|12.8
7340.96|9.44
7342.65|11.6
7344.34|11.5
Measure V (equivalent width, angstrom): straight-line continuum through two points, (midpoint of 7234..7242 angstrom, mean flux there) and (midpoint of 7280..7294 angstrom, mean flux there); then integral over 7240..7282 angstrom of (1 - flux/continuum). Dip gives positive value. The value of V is -2.6 angstrom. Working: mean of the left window 10.8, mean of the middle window 11.6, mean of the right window 11.1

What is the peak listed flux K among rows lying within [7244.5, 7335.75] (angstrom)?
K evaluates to 22.4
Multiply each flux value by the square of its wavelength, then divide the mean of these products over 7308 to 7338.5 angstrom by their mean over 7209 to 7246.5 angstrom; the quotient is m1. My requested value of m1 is 1.14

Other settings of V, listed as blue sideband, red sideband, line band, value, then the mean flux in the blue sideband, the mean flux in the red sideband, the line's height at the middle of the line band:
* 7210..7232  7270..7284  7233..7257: -0.89 angstrom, 9.99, 12.3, 11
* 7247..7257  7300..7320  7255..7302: 3.05 angstrom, 12.3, 11.9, 12.1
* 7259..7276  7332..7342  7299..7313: -1.31 angstrom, 11.1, 11.4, 11.3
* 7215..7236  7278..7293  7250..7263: -2.88 angstrom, 10.2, 11.4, 10.8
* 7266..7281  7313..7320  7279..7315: -0.77 angstrom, 11.8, 11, 11.3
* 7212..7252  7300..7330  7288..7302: 0.94 angstrom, 10.4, 11.8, 11.4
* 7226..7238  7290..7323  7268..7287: -1.52 angstrom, 10.5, 11.4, 11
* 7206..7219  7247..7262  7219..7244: 1.82 angstrom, 9.98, 12.8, 11.3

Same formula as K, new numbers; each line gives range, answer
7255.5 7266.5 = 18.9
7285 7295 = 11.5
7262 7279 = 14.3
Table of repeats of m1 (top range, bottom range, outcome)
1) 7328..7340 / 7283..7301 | 1.13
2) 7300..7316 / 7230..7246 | 1.17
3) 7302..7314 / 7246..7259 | 1.06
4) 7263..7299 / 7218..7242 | 1.06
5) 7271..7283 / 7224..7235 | 1.22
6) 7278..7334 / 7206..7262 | 1.06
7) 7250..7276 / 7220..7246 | 1.13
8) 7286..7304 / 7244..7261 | 0.88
